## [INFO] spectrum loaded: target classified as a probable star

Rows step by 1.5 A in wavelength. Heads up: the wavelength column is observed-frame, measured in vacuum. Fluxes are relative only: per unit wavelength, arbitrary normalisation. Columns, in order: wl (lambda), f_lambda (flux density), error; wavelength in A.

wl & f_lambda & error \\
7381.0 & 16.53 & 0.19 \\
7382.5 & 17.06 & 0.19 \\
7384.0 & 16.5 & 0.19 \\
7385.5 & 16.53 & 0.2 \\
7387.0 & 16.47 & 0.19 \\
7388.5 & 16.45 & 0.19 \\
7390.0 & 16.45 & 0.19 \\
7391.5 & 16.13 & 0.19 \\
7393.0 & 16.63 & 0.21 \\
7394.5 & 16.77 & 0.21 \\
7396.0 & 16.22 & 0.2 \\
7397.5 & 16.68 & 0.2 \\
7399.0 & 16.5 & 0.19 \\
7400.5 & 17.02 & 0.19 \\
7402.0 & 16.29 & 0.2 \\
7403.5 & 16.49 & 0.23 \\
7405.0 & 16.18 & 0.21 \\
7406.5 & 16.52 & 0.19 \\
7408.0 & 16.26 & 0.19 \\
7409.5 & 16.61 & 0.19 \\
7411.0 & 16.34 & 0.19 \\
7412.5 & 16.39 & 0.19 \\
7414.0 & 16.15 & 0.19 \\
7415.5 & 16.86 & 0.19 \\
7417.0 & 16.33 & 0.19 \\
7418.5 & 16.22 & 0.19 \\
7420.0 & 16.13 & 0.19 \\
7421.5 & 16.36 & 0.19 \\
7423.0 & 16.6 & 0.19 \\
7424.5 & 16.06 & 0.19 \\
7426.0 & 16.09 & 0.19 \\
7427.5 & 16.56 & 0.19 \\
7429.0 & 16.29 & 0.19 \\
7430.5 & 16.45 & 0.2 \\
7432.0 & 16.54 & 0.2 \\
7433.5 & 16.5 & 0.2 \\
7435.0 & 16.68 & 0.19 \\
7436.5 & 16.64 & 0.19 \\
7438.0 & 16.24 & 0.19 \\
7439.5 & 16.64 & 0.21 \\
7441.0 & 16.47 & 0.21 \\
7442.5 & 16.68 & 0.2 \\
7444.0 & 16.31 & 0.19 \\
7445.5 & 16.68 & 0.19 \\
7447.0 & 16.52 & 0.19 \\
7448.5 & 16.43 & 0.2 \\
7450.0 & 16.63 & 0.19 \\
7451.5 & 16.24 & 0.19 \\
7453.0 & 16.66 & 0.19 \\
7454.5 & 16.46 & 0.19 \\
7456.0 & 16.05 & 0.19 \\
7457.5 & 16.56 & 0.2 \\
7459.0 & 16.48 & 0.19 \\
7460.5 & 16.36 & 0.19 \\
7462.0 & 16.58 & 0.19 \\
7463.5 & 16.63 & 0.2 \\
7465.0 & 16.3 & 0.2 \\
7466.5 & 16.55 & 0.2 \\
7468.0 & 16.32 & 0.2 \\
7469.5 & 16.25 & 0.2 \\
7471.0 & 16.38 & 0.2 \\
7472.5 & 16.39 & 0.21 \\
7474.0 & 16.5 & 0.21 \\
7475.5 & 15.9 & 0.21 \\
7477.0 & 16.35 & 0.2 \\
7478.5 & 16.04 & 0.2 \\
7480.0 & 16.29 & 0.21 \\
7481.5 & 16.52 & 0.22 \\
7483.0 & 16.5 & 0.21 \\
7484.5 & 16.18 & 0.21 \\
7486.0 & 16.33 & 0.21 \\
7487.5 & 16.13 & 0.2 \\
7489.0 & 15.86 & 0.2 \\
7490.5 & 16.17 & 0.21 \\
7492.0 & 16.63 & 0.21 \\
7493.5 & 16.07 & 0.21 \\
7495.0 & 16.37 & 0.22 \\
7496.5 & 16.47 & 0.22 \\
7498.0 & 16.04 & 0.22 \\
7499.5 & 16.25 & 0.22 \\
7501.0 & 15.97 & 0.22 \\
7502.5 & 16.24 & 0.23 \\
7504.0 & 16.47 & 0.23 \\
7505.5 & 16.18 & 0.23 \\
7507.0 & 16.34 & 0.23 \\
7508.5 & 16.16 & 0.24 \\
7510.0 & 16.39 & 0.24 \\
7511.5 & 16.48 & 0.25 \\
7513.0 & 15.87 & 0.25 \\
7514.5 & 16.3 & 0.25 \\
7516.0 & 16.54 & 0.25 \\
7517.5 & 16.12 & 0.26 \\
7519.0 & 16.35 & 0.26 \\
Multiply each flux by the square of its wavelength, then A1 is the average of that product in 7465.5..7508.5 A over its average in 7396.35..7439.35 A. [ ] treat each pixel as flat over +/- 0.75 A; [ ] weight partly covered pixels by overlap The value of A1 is 1.01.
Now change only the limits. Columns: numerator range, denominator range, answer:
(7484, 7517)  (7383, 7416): 1.01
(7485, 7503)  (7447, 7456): 1.00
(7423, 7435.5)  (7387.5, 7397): 1.01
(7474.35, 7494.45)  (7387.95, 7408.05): 1.01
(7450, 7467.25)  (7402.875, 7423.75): 1.02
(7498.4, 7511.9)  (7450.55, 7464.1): 1.00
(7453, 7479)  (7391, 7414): 1.01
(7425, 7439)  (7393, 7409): 1.00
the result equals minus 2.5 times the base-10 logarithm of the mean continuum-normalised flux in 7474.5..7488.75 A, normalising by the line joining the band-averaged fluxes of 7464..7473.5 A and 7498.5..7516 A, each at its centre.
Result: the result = 0.01 mag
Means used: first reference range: 16.4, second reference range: 16.3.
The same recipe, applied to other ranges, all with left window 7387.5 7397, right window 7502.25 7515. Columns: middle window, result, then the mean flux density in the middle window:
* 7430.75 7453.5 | -0.01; 16.5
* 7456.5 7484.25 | 0.00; 16.4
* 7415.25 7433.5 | 0.00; 16.4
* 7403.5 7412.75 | 0.00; 16.4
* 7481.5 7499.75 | 0.00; 16.3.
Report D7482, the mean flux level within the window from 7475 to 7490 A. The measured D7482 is 16.2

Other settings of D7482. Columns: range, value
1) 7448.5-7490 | 16.4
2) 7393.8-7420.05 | 16.4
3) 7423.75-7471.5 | 16.4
